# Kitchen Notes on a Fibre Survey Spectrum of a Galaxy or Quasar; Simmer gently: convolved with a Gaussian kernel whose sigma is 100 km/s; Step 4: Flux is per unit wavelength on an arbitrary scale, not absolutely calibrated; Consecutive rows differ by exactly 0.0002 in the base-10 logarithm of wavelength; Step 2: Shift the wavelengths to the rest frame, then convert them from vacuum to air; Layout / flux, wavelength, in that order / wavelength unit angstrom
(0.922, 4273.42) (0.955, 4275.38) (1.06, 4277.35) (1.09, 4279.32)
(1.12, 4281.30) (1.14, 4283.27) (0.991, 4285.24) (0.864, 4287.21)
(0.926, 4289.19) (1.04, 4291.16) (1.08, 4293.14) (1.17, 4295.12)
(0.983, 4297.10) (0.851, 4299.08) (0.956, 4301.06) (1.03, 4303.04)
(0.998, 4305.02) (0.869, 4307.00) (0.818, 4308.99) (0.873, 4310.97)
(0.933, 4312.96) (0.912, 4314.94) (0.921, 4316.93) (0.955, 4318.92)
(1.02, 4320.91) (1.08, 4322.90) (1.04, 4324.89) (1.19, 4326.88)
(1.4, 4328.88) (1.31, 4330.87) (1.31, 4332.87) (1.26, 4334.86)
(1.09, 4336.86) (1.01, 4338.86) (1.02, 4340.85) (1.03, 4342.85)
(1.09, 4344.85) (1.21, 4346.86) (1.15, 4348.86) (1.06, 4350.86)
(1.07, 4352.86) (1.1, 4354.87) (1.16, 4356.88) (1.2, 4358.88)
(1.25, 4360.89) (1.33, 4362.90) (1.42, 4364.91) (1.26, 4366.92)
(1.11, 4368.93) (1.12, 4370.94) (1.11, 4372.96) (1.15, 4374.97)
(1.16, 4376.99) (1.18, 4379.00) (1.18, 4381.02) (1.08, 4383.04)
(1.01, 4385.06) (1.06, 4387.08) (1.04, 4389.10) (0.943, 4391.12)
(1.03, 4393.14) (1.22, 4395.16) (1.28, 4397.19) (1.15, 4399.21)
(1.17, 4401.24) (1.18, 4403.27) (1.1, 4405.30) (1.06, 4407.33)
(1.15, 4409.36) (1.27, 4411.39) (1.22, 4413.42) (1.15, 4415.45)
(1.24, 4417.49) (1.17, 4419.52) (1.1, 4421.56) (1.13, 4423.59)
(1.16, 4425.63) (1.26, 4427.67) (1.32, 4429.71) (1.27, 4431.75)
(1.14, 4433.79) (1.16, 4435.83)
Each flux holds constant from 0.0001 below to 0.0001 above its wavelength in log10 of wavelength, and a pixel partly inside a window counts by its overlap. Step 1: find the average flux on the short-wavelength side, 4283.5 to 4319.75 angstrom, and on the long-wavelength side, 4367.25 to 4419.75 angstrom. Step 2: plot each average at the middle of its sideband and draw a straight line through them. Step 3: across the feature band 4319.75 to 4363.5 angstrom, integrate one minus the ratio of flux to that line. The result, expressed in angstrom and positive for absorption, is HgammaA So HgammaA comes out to -4.89 angstrom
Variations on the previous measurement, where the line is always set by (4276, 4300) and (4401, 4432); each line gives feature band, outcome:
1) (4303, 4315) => 1.60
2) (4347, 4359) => -0.21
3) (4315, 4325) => 0.69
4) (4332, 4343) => -0.40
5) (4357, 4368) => -1.61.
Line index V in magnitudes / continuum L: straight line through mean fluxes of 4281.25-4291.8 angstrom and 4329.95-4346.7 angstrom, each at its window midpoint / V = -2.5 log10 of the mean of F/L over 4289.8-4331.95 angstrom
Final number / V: 0.05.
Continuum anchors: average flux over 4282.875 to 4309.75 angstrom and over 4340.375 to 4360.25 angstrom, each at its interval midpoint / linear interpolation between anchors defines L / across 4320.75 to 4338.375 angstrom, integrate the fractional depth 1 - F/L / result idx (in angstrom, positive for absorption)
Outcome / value -2.16 angstrom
